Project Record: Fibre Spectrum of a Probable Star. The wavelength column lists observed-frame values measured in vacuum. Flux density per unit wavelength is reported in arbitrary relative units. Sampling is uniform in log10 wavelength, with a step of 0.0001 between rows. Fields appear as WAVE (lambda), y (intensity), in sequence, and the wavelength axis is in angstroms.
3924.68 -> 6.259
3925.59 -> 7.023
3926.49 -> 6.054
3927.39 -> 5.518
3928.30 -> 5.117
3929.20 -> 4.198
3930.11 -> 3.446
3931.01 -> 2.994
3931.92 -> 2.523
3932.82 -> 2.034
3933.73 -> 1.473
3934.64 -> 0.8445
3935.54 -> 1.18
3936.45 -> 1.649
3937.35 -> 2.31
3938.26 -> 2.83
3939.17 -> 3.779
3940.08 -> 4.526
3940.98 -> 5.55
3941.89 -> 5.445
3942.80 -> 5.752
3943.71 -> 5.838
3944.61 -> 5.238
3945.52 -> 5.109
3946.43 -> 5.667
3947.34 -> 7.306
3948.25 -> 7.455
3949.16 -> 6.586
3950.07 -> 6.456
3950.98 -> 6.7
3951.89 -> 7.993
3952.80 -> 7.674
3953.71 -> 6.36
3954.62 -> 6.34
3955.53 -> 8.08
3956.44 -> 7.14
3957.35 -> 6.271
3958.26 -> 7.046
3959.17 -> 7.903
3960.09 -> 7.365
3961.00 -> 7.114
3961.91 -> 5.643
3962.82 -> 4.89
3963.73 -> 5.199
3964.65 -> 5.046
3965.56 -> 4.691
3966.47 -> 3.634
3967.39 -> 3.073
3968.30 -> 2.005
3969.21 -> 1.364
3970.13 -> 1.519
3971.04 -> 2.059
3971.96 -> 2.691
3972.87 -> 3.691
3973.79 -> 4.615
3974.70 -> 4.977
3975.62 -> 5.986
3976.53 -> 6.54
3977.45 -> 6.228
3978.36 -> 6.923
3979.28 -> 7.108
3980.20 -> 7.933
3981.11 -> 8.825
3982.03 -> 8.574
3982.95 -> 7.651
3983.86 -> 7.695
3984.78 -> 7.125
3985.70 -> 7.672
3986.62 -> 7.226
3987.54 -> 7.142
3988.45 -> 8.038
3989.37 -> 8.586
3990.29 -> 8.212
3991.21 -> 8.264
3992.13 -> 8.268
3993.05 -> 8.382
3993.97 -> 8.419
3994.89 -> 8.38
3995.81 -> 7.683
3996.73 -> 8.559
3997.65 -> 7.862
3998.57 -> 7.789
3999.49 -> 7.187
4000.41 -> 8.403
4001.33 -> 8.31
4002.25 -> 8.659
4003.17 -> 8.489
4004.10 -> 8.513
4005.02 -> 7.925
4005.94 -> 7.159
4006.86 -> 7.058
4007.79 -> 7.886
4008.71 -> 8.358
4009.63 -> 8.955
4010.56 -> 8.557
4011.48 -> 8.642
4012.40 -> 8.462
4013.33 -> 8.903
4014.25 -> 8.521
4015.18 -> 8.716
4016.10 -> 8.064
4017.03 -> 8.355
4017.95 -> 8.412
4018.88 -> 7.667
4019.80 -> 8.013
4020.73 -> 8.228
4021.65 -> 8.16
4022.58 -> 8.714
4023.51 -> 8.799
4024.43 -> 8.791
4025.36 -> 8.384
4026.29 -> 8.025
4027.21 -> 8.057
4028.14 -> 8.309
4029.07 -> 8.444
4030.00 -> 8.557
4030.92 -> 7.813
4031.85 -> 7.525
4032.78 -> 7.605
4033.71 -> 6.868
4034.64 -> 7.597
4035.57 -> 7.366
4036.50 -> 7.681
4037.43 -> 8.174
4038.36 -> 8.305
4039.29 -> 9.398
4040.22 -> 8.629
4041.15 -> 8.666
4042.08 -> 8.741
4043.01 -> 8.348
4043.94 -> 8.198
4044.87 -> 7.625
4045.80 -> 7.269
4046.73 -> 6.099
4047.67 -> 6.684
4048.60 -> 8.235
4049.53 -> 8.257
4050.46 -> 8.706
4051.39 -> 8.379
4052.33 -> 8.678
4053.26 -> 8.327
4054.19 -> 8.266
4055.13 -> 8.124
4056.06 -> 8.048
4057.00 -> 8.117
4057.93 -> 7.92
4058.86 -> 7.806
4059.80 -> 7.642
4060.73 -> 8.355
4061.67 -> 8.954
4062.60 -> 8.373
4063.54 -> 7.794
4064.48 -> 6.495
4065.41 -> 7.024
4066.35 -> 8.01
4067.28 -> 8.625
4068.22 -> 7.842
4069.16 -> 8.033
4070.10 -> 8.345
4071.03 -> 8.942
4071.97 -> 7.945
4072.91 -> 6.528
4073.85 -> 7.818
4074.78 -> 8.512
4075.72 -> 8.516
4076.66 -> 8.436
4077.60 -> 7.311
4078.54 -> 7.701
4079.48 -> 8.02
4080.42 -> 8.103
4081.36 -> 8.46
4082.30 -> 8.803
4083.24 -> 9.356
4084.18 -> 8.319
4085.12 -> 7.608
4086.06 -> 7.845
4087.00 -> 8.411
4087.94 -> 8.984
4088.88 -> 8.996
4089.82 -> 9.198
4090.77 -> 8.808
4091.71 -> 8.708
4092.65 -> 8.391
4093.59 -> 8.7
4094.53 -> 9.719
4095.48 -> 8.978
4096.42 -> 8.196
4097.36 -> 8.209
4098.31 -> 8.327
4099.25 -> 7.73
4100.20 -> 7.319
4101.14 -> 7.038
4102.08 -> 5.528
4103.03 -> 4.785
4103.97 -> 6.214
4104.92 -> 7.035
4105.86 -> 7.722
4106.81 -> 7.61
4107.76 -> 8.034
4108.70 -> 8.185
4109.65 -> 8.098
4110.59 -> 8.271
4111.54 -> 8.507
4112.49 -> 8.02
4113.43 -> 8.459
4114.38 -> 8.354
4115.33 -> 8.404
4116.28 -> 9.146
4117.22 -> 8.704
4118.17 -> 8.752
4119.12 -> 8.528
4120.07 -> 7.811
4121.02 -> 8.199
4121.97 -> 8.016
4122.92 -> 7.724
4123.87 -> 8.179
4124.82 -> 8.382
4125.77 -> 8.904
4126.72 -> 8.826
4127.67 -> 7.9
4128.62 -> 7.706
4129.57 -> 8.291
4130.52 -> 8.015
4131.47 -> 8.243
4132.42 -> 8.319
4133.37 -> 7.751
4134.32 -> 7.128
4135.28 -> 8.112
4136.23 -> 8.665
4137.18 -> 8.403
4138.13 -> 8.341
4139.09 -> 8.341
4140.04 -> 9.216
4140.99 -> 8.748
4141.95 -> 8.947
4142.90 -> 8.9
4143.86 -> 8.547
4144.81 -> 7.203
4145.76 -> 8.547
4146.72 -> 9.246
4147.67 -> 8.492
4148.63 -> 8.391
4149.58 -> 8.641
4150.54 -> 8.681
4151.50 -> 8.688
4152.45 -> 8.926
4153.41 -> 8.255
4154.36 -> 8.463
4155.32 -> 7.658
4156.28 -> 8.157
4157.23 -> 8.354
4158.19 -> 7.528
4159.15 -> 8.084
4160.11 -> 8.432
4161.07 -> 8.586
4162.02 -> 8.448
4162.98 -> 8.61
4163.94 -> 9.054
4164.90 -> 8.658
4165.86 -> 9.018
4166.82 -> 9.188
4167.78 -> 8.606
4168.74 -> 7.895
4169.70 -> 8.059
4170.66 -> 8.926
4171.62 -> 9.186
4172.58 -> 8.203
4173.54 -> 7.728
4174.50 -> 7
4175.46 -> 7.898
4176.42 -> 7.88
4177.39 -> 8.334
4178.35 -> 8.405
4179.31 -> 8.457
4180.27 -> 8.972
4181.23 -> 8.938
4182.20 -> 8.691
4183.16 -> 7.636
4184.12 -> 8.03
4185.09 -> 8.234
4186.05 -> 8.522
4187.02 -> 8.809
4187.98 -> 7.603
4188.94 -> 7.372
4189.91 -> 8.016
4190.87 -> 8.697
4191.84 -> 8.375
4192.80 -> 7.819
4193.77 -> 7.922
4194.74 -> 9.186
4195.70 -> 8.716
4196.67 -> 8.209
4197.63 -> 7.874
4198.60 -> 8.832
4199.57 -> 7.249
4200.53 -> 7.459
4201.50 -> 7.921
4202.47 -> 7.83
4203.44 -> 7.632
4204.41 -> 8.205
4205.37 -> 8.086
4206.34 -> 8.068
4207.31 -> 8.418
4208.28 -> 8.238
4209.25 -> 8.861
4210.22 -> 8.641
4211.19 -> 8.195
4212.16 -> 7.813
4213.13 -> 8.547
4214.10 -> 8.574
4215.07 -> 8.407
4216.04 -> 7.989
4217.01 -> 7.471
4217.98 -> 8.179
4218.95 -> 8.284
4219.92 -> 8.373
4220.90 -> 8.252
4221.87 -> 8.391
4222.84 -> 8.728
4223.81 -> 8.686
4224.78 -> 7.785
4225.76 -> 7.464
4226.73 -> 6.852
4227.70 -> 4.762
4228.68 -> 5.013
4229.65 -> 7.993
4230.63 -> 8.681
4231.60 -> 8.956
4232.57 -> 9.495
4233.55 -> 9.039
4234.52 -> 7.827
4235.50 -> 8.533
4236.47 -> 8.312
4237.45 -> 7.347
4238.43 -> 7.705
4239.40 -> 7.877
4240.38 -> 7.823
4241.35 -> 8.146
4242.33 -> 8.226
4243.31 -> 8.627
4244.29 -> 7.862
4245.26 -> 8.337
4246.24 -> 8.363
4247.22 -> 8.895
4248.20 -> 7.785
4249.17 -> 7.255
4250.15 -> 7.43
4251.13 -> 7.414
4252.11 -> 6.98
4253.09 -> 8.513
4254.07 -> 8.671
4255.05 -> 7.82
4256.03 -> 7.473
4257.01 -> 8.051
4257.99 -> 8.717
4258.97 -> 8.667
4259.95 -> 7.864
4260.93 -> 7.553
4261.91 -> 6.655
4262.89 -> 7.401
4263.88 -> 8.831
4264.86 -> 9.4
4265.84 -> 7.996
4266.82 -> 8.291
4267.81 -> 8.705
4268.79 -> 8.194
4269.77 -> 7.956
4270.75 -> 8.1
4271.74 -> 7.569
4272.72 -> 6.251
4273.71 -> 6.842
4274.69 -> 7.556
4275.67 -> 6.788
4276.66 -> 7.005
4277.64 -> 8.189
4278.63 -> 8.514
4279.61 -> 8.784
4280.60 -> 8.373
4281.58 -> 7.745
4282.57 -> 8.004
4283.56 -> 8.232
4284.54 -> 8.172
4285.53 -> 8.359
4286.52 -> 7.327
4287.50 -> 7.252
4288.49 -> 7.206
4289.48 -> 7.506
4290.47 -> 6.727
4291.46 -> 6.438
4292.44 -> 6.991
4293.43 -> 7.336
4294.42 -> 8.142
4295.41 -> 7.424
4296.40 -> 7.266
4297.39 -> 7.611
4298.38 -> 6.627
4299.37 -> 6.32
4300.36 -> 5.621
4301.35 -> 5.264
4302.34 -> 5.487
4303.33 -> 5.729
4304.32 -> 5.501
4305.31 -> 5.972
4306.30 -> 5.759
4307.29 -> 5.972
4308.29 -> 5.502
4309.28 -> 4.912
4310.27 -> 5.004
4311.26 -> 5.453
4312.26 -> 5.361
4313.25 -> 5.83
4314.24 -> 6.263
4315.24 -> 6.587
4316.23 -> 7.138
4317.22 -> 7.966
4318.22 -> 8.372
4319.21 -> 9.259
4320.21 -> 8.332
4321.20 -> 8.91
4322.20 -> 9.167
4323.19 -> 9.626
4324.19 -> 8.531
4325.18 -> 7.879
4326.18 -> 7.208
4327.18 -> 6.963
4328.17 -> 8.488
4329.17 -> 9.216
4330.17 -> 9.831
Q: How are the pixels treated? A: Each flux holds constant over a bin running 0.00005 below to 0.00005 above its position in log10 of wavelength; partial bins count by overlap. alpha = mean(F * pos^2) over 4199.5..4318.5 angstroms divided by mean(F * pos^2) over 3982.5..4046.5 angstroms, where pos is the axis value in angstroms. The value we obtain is 1.0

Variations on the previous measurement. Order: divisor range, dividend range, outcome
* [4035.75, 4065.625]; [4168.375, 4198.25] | 1.09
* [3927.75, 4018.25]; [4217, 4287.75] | 1.44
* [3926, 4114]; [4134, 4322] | 1.21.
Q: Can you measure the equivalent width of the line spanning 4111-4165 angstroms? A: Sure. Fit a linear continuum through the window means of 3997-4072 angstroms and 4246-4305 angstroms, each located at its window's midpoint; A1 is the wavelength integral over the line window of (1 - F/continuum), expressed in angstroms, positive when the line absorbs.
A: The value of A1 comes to -3.5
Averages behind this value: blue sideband 8.12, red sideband 7.54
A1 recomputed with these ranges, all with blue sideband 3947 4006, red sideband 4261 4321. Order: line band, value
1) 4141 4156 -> -3.37 angstroms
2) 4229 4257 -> -3.98 angstroms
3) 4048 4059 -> -2.31 angstroms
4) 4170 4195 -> -4.48 angstroms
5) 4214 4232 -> -1.91 angstroms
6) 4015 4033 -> -3.93 angstroms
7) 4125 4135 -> -1.73 angstroms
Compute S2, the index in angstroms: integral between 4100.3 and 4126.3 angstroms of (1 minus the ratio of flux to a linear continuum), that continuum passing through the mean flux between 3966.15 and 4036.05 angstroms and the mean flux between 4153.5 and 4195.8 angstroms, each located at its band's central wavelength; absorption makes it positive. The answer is 0.36 angstroms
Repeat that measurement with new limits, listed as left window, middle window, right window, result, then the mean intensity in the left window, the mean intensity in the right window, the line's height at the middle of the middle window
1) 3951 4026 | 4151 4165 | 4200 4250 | -1.1 angstroms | 7.11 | 8.04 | 7.78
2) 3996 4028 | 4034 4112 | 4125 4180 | 2.5 angstroms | 8.25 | 8.38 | 8.3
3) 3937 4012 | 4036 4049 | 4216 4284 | -2.1 angstroms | 6.55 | 7.94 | 6.89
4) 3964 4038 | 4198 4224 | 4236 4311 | -2.7 angstroms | 7.29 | 7.44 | 7.41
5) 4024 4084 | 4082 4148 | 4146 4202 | -0.1 angstroms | 8.06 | 8.33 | 8.2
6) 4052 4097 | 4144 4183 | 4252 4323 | -2.7 angstroms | 8.25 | 7.34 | 7.87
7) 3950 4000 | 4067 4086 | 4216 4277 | -3.1 angstroms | 6.47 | 7.91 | 7.01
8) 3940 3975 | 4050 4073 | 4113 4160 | -3.0 angstroms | 5.45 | 8.35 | 7.13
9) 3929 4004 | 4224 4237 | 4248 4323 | -1.2 angstroms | 5.92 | 7.34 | 7.1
